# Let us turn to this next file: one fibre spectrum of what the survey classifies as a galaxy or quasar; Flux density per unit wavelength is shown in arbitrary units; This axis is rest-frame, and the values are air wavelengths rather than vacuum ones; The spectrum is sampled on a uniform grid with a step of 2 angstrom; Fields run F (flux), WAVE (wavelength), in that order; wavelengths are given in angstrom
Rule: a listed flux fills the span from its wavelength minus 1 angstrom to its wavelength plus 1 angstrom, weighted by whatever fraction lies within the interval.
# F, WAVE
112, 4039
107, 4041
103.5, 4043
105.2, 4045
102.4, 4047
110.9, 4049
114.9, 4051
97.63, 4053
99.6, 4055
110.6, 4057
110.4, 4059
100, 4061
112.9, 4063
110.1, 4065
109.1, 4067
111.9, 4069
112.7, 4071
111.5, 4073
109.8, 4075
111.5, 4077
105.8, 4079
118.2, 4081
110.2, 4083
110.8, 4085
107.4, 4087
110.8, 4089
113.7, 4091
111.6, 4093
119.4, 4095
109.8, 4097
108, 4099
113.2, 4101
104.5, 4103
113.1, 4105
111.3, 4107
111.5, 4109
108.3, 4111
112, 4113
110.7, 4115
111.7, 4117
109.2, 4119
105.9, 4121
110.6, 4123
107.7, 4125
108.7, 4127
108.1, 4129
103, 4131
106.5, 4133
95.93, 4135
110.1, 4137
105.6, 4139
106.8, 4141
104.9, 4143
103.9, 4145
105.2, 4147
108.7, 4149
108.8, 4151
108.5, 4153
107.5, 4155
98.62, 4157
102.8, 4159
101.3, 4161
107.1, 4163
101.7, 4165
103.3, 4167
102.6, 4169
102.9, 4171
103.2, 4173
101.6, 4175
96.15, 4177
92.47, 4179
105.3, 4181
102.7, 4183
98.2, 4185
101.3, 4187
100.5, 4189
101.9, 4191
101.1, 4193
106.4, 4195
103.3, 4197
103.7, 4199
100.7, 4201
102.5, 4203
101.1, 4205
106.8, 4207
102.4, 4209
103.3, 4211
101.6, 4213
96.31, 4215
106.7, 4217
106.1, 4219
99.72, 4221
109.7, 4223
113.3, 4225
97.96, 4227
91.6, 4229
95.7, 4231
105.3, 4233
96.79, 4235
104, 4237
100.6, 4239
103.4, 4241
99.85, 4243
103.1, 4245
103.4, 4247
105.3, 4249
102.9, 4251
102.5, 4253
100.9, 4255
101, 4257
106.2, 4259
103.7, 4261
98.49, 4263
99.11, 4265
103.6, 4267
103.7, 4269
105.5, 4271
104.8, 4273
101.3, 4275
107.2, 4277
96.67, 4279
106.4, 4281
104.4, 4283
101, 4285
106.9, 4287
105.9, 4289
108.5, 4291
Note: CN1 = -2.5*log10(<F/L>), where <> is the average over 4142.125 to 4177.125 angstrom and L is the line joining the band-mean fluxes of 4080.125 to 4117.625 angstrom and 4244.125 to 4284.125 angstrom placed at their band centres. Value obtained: 0.04 mag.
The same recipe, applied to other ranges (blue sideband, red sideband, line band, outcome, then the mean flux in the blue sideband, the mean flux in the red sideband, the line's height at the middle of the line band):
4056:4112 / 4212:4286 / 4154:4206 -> 0.041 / 111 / 102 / 106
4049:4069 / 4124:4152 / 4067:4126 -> -0.039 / 108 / 106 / 107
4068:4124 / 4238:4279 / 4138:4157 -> 0.021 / 111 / 103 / 108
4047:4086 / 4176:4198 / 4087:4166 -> -0.028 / 109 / 101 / 105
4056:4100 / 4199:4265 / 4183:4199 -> 0.026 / 111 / 102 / 105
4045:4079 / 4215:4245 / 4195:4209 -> -0.001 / 108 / 102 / 103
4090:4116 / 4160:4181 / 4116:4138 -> 0.008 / 111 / 101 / 108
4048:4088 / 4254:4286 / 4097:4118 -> -0.024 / 109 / 103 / 108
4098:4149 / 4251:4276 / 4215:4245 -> 0.019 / 108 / 103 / 104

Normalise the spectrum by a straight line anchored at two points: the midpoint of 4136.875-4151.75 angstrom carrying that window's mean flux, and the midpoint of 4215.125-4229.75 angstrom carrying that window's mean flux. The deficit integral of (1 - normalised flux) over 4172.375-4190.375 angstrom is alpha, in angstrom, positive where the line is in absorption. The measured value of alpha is 0.8 angstrom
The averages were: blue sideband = 107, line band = 100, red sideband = 103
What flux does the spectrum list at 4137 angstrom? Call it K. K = 110.1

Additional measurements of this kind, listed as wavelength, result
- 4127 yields 108.7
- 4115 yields 110.7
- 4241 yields 103.4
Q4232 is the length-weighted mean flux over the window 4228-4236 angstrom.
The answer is 97.3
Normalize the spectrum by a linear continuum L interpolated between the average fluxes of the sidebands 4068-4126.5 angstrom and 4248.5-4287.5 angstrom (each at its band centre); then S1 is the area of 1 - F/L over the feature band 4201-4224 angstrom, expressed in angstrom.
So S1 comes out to 0.51 angstrom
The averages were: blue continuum 111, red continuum 103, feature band 103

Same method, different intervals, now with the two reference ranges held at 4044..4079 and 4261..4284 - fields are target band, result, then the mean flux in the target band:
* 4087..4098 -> -0.5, 113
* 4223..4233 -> 0.3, 101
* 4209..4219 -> 0.2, 102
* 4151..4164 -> 0.1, 105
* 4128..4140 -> 0.2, 105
